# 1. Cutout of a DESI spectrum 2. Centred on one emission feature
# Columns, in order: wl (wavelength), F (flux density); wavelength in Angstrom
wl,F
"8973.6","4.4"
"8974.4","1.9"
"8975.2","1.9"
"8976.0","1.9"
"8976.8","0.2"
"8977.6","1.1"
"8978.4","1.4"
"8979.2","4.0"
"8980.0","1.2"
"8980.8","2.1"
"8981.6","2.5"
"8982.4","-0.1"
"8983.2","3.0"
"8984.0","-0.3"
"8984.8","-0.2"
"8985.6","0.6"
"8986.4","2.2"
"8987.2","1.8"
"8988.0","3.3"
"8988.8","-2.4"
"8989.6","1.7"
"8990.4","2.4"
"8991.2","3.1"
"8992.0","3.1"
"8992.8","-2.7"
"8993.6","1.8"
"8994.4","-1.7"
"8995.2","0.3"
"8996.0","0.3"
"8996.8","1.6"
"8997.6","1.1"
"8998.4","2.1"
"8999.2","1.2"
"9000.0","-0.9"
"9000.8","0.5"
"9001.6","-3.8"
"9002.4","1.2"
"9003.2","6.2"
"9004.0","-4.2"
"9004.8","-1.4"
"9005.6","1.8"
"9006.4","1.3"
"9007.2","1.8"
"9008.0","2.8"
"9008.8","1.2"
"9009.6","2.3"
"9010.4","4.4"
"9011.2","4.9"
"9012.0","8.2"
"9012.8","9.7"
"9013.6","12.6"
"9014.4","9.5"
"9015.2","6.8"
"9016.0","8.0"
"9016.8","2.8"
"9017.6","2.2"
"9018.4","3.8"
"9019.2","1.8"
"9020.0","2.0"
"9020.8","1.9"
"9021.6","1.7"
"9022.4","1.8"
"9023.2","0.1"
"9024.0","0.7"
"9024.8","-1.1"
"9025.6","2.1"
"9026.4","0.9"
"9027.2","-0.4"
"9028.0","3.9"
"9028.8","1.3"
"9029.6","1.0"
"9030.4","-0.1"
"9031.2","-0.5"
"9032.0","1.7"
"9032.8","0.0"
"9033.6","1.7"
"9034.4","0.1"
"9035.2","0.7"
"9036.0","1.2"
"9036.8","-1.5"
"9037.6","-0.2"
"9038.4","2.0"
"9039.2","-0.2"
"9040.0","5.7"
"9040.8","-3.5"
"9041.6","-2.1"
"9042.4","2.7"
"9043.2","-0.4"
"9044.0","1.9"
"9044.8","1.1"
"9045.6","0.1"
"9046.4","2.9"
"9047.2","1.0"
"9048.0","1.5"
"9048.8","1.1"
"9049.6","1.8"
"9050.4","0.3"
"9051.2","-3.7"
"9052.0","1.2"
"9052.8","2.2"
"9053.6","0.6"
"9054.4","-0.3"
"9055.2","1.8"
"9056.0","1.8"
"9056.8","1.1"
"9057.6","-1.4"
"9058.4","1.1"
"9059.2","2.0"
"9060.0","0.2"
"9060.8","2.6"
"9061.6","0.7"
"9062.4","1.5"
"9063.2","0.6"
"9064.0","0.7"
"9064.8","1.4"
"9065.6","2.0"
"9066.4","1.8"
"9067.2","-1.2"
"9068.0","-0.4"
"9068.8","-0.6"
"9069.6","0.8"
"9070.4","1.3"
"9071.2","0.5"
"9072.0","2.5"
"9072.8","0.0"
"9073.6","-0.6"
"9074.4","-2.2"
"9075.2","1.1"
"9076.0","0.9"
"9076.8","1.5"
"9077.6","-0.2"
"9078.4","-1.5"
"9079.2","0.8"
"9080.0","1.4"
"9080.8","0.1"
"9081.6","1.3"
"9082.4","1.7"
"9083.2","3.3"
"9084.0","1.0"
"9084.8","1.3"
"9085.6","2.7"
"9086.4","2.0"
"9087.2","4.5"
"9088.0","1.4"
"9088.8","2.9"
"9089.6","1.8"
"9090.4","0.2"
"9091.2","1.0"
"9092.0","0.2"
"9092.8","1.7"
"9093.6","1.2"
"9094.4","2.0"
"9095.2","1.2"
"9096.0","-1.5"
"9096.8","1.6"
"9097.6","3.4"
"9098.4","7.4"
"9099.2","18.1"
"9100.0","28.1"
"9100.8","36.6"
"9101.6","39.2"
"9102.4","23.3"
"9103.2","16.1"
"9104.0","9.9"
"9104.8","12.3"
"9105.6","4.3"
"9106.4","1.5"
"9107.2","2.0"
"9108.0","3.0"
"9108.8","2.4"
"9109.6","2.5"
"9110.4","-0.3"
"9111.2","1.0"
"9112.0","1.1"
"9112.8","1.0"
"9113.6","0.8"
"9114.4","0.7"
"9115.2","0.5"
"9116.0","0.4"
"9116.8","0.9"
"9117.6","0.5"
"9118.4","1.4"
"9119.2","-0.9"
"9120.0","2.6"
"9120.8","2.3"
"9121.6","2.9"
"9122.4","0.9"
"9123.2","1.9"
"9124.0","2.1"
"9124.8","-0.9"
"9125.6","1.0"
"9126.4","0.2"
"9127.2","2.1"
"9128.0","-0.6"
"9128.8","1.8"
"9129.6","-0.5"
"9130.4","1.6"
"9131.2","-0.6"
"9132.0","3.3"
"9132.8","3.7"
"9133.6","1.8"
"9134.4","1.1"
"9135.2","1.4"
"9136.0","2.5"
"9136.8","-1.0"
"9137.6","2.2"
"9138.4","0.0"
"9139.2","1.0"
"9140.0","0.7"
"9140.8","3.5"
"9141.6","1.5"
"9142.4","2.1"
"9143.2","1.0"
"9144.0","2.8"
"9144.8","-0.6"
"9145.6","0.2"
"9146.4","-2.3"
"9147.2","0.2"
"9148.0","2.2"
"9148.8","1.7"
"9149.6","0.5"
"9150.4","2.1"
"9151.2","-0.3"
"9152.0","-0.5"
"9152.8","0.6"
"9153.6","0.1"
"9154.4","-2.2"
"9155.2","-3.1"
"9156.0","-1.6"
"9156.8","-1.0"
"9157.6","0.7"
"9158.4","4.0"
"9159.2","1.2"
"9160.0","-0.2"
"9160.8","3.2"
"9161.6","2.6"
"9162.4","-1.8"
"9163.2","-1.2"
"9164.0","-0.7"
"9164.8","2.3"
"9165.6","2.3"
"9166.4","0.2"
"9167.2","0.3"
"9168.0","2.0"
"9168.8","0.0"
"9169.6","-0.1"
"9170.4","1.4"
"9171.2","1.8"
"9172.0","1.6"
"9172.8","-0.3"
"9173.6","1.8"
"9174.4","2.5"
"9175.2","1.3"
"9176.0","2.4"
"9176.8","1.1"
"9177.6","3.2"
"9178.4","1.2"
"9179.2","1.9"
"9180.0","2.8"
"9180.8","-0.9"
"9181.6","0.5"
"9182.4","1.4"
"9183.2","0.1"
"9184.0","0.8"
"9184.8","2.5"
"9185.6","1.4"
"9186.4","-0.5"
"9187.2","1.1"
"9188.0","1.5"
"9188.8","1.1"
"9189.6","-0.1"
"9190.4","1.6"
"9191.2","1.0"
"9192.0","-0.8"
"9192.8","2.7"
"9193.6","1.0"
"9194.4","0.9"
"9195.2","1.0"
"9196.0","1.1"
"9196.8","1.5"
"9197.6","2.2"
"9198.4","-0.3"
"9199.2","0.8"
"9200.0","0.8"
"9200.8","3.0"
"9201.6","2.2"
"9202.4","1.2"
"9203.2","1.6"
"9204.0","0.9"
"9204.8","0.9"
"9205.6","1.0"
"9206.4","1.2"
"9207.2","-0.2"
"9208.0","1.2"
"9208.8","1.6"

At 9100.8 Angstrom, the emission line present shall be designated [O III] 5007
